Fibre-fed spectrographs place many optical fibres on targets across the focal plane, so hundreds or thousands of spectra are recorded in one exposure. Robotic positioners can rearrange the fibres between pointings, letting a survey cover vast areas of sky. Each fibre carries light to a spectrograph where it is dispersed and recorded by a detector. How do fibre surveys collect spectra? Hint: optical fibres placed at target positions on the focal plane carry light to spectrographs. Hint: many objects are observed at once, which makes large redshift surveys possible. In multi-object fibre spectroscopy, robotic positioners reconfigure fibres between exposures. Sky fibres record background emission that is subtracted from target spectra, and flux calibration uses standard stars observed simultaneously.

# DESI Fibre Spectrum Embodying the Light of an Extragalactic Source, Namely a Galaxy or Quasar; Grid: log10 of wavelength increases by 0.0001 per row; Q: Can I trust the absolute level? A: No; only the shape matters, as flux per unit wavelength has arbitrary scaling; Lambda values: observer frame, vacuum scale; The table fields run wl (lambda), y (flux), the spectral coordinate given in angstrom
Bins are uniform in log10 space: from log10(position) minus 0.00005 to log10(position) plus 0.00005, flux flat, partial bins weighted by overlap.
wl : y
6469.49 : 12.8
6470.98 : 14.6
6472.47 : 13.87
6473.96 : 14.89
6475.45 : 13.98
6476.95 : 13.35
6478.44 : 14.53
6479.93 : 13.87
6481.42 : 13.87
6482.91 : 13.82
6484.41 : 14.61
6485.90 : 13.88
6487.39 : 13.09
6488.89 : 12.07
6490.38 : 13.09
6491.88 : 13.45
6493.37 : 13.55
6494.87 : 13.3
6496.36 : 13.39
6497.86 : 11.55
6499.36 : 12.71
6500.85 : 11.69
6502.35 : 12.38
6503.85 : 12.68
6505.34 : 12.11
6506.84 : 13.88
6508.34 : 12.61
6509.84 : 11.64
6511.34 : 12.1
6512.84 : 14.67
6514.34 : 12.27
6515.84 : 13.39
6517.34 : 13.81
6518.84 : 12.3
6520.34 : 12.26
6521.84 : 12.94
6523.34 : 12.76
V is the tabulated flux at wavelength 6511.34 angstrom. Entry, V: 12.1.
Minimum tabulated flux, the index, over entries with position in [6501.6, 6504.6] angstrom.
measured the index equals 12.38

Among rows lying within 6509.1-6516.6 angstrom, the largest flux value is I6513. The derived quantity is 14.67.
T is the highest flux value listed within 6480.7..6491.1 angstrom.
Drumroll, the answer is 14.61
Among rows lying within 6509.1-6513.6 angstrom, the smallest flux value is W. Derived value 11.64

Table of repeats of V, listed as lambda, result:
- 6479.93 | 13.87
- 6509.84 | 11.64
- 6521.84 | 12.94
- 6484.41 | 14.61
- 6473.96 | 14.89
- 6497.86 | 11.55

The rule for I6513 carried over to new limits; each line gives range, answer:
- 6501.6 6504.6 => 12.68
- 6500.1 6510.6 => 13.88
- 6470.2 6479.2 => 14.89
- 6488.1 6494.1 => 13.55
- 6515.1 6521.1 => 13.81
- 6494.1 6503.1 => 13.39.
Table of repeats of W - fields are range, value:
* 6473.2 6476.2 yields 13.98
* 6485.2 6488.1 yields 13.09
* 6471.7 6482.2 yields 13.35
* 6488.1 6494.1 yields 12.07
